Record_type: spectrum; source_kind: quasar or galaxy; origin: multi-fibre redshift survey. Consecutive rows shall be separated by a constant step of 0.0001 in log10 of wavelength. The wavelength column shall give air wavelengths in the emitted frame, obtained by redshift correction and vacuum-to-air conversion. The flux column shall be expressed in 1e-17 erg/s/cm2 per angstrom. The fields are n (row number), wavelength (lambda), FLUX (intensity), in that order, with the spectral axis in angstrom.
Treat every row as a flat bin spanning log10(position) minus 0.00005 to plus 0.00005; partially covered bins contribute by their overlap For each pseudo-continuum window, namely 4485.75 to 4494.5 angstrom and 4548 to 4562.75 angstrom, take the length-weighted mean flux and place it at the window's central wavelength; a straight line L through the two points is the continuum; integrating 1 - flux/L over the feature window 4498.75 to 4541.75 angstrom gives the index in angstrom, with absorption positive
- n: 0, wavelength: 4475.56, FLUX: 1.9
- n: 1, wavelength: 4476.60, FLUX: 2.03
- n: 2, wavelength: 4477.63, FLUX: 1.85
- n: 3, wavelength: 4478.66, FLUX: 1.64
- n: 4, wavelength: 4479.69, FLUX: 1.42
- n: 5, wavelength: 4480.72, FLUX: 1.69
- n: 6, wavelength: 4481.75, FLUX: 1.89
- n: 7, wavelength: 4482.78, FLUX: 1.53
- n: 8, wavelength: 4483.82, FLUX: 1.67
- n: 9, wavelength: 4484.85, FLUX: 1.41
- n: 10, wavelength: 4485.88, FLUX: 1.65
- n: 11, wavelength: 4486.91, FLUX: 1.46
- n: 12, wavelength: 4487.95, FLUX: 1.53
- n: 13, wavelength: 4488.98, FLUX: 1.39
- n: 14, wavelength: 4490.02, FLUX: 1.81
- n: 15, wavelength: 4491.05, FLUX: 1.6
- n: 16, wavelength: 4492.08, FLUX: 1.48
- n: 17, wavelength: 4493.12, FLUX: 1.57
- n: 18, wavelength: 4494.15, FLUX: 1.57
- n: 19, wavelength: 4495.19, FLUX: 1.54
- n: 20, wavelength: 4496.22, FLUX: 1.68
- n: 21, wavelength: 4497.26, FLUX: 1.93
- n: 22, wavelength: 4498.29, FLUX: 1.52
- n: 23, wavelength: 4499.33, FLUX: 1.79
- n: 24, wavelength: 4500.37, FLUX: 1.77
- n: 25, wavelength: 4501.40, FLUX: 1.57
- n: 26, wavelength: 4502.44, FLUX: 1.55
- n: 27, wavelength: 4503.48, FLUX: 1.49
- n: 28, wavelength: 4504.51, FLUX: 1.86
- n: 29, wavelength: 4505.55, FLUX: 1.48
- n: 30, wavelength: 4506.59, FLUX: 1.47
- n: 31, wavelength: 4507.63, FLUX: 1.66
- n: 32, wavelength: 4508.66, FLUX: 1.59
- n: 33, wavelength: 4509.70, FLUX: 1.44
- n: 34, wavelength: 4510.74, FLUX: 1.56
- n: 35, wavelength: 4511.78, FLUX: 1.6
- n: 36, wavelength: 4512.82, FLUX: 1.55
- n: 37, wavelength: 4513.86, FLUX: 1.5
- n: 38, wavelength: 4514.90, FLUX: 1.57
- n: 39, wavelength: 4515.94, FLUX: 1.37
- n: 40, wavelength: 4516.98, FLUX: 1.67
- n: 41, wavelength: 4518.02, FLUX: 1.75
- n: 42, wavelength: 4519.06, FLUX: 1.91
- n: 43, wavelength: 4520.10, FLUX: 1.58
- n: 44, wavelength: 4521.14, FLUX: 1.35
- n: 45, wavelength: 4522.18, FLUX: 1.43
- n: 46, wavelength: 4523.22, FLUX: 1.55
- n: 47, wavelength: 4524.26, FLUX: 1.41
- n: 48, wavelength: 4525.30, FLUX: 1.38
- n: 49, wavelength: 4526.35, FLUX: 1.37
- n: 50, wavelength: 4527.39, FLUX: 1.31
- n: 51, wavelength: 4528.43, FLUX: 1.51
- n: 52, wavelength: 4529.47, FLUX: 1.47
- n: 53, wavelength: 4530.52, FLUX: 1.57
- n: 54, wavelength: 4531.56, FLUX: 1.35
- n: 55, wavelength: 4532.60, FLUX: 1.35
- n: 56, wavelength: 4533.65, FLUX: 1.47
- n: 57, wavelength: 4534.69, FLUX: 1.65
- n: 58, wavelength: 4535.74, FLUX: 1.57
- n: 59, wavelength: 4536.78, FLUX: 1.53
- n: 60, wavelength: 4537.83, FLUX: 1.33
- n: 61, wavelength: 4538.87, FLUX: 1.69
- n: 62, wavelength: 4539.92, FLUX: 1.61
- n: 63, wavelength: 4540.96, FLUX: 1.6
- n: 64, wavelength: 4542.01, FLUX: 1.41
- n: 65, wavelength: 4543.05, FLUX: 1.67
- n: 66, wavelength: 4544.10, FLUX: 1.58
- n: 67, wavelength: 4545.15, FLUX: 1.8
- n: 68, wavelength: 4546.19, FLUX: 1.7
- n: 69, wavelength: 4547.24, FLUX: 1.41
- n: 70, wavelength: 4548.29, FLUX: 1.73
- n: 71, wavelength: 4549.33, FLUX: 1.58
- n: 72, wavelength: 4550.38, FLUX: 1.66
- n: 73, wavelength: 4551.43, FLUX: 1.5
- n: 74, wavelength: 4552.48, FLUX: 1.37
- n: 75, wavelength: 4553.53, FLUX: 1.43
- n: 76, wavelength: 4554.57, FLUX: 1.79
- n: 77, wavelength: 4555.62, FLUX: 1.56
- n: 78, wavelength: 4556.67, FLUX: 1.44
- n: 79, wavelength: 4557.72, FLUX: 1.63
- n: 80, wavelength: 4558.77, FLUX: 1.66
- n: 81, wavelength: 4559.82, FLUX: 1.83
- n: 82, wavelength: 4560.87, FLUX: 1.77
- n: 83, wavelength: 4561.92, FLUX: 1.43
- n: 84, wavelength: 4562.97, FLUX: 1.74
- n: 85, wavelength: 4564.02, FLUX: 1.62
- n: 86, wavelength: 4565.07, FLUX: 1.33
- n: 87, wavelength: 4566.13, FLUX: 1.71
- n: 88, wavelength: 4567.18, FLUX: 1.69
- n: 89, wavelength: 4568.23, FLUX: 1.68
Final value 1.0 angstrom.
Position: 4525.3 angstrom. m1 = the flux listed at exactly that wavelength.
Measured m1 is 1.38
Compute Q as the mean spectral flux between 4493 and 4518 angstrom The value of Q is 1.6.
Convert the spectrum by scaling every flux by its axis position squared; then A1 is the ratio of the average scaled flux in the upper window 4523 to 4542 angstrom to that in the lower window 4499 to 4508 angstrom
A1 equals 0.93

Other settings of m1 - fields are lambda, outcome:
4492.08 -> 1.48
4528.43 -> 1.51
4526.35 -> 1.37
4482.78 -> 1.53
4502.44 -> 1.55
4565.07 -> 1.33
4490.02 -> 1.81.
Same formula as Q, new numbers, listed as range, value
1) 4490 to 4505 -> 1.64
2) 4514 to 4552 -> 1.54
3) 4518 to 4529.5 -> 1.49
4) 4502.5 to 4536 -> 1.52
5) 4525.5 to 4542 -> 1.49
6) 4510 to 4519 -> 1.58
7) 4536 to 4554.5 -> 1.57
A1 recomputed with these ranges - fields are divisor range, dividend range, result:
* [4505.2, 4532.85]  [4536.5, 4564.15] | 1.07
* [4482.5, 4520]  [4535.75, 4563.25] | 1.02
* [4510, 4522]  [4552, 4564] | 1.04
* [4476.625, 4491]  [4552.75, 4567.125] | 1.02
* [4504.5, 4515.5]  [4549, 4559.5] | 1.03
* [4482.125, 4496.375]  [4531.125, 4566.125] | 1.03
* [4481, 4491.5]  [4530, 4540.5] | 0.97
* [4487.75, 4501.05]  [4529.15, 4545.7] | 0.96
